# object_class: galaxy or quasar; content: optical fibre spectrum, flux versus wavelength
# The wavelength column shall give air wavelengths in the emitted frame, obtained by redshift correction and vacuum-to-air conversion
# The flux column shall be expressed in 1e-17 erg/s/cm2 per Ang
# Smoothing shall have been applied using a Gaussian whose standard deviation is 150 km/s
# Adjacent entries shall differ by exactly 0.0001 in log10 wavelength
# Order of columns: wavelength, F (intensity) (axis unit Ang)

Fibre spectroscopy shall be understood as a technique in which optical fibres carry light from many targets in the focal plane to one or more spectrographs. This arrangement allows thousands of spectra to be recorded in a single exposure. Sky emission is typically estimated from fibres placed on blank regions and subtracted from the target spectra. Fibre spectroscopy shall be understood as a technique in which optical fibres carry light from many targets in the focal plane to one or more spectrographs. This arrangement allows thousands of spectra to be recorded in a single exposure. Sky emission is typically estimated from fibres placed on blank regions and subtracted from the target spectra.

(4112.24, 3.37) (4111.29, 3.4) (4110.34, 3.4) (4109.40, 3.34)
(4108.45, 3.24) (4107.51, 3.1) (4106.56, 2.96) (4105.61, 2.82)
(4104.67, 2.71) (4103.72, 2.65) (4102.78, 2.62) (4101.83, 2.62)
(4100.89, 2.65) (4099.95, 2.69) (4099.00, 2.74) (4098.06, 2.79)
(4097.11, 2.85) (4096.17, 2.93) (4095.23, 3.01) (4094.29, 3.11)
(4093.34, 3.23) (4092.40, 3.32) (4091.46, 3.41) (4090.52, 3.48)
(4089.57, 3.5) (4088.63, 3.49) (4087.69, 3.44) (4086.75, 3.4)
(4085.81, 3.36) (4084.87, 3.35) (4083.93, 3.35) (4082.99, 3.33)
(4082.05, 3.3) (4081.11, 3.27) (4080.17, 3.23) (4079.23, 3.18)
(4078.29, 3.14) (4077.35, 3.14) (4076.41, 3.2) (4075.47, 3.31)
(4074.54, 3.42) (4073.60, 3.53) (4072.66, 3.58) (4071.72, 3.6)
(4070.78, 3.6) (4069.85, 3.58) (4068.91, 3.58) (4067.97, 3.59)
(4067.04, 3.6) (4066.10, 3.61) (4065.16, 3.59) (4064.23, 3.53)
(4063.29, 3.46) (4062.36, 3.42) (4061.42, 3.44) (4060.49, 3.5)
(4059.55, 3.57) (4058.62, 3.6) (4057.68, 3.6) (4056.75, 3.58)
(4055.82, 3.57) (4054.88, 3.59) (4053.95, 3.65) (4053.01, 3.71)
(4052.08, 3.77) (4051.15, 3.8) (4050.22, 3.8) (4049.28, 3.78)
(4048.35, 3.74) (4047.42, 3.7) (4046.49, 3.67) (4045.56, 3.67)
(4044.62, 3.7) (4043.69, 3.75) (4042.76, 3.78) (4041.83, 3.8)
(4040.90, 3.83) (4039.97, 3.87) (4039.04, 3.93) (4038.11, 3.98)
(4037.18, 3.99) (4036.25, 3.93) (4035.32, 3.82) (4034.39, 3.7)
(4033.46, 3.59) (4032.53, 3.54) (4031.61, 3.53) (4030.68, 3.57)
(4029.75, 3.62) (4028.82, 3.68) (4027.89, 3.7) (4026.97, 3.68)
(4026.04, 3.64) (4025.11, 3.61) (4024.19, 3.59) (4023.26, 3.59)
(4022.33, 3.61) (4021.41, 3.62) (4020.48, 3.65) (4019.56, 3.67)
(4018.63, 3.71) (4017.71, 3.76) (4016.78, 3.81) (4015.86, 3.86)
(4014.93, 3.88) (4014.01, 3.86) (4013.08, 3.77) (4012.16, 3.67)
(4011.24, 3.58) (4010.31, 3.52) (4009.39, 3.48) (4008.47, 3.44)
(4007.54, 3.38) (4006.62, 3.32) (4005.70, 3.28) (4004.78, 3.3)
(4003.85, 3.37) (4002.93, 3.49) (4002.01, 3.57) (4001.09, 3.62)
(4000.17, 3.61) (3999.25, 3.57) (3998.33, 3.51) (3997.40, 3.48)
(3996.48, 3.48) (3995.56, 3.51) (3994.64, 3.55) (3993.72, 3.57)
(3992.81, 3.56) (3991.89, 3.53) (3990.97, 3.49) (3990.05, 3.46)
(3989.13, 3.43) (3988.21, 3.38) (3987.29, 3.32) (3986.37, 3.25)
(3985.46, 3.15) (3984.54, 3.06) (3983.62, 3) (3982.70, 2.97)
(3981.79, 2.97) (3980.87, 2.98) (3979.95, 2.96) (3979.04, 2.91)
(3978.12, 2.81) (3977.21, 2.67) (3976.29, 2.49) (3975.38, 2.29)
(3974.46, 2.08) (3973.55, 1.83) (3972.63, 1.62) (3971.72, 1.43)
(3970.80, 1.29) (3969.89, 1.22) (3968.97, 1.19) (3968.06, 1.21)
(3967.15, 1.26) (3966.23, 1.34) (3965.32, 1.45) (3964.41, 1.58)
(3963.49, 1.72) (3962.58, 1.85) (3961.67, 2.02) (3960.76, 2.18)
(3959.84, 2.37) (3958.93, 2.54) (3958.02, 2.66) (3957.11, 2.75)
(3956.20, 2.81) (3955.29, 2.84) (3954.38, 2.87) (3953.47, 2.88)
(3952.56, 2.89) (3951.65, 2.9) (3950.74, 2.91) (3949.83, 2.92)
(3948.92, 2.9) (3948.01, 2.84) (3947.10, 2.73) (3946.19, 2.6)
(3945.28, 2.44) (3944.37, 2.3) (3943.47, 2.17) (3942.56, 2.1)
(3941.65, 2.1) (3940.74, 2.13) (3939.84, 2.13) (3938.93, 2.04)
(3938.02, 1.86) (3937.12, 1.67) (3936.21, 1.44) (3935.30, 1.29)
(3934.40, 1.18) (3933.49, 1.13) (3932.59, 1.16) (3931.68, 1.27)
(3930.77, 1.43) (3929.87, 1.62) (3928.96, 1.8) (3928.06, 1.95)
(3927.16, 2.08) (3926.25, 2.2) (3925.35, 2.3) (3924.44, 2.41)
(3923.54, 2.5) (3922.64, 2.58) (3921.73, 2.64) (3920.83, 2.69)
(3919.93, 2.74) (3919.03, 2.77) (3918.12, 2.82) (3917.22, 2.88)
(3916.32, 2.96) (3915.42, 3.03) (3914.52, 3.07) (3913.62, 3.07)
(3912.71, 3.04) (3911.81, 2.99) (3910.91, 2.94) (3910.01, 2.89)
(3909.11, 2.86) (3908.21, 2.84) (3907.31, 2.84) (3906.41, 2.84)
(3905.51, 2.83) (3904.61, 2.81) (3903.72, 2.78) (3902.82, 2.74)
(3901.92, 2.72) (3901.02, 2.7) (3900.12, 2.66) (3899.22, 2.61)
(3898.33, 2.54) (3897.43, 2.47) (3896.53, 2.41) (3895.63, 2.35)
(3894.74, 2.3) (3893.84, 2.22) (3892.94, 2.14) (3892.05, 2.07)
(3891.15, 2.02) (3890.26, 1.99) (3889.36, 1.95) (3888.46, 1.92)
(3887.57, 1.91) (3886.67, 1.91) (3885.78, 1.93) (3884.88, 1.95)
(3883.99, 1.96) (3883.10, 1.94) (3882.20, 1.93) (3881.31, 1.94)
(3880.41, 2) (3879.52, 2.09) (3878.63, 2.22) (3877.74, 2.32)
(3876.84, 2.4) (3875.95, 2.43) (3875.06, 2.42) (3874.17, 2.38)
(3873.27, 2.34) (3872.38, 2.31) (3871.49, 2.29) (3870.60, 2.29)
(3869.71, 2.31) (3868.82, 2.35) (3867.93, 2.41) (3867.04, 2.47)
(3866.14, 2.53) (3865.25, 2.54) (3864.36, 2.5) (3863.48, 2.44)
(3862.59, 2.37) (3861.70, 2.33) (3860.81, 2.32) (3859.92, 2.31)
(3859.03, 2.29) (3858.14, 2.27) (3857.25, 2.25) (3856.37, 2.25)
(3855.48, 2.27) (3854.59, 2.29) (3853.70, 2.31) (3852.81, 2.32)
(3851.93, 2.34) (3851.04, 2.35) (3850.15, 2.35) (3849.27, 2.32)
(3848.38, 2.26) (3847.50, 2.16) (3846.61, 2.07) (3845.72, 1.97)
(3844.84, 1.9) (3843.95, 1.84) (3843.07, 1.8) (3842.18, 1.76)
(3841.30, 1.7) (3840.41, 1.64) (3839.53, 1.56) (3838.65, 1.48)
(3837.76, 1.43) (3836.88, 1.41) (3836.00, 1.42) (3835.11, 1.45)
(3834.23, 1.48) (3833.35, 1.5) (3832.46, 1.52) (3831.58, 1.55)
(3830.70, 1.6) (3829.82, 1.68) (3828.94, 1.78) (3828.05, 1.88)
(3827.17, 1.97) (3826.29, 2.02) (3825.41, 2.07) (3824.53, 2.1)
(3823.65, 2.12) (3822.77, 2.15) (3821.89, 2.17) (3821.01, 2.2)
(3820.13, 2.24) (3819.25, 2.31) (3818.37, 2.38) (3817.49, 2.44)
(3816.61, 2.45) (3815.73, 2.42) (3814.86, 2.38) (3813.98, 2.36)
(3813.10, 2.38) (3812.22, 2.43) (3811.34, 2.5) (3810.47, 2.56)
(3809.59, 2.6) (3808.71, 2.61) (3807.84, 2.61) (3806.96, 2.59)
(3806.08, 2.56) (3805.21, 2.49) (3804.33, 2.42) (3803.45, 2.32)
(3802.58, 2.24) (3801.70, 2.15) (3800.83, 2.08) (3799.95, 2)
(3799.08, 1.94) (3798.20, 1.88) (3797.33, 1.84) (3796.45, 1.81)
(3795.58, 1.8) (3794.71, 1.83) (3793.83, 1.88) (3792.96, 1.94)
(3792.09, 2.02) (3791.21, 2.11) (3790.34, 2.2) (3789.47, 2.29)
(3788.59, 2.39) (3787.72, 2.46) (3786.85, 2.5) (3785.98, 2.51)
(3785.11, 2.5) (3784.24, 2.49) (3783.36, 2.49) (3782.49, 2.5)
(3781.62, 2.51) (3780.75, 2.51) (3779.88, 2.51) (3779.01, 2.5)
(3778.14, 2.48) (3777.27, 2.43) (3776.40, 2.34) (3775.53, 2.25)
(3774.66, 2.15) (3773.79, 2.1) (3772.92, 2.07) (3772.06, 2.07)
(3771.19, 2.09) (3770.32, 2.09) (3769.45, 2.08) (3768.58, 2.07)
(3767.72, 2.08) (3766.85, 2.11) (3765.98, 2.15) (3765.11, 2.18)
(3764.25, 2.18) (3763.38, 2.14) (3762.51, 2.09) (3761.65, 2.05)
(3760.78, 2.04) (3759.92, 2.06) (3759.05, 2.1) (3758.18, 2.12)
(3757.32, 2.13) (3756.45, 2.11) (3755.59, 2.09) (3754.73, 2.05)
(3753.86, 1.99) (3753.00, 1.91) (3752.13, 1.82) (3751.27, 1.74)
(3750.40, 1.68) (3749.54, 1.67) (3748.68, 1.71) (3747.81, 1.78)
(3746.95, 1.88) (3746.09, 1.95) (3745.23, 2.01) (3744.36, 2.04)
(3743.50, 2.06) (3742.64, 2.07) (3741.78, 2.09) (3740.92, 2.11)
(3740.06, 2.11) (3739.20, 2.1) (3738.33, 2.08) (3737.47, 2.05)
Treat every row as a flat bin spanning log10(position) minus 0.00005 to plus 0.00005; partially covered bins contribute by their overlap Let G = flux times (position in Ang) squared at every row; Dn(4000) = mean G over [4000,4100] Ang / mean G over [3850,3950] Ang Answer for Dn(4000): 1.6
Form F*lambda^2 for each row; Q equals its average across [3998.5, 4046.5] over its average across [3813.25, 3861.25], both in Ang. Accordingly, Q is 1.99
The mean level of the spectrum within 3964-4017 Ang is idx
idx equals 2.96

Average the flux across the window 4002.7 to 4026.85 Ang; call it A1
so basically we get 3.6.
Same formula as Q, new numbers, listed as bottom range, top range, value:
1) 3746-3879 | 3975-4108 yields 1.79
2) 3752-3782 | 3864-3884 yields 1.11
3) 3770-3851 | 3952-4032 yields 1.56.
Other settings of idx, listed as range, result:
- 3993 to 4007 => 3.49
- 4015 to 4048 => 3.72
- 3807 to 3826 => 2.36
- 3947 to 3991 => 2.47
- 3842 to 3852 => 2.09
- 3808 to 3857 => 2.05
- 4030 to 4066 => 3.68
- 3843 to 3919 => 2.39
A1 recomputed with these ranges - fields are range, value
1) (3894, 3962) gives 2.45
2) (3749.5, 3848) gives 2.1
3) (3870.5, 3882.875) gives 2.23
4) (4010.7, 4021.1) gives 3.74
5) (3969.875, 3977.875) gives 1.94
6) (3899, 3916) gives 2.86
